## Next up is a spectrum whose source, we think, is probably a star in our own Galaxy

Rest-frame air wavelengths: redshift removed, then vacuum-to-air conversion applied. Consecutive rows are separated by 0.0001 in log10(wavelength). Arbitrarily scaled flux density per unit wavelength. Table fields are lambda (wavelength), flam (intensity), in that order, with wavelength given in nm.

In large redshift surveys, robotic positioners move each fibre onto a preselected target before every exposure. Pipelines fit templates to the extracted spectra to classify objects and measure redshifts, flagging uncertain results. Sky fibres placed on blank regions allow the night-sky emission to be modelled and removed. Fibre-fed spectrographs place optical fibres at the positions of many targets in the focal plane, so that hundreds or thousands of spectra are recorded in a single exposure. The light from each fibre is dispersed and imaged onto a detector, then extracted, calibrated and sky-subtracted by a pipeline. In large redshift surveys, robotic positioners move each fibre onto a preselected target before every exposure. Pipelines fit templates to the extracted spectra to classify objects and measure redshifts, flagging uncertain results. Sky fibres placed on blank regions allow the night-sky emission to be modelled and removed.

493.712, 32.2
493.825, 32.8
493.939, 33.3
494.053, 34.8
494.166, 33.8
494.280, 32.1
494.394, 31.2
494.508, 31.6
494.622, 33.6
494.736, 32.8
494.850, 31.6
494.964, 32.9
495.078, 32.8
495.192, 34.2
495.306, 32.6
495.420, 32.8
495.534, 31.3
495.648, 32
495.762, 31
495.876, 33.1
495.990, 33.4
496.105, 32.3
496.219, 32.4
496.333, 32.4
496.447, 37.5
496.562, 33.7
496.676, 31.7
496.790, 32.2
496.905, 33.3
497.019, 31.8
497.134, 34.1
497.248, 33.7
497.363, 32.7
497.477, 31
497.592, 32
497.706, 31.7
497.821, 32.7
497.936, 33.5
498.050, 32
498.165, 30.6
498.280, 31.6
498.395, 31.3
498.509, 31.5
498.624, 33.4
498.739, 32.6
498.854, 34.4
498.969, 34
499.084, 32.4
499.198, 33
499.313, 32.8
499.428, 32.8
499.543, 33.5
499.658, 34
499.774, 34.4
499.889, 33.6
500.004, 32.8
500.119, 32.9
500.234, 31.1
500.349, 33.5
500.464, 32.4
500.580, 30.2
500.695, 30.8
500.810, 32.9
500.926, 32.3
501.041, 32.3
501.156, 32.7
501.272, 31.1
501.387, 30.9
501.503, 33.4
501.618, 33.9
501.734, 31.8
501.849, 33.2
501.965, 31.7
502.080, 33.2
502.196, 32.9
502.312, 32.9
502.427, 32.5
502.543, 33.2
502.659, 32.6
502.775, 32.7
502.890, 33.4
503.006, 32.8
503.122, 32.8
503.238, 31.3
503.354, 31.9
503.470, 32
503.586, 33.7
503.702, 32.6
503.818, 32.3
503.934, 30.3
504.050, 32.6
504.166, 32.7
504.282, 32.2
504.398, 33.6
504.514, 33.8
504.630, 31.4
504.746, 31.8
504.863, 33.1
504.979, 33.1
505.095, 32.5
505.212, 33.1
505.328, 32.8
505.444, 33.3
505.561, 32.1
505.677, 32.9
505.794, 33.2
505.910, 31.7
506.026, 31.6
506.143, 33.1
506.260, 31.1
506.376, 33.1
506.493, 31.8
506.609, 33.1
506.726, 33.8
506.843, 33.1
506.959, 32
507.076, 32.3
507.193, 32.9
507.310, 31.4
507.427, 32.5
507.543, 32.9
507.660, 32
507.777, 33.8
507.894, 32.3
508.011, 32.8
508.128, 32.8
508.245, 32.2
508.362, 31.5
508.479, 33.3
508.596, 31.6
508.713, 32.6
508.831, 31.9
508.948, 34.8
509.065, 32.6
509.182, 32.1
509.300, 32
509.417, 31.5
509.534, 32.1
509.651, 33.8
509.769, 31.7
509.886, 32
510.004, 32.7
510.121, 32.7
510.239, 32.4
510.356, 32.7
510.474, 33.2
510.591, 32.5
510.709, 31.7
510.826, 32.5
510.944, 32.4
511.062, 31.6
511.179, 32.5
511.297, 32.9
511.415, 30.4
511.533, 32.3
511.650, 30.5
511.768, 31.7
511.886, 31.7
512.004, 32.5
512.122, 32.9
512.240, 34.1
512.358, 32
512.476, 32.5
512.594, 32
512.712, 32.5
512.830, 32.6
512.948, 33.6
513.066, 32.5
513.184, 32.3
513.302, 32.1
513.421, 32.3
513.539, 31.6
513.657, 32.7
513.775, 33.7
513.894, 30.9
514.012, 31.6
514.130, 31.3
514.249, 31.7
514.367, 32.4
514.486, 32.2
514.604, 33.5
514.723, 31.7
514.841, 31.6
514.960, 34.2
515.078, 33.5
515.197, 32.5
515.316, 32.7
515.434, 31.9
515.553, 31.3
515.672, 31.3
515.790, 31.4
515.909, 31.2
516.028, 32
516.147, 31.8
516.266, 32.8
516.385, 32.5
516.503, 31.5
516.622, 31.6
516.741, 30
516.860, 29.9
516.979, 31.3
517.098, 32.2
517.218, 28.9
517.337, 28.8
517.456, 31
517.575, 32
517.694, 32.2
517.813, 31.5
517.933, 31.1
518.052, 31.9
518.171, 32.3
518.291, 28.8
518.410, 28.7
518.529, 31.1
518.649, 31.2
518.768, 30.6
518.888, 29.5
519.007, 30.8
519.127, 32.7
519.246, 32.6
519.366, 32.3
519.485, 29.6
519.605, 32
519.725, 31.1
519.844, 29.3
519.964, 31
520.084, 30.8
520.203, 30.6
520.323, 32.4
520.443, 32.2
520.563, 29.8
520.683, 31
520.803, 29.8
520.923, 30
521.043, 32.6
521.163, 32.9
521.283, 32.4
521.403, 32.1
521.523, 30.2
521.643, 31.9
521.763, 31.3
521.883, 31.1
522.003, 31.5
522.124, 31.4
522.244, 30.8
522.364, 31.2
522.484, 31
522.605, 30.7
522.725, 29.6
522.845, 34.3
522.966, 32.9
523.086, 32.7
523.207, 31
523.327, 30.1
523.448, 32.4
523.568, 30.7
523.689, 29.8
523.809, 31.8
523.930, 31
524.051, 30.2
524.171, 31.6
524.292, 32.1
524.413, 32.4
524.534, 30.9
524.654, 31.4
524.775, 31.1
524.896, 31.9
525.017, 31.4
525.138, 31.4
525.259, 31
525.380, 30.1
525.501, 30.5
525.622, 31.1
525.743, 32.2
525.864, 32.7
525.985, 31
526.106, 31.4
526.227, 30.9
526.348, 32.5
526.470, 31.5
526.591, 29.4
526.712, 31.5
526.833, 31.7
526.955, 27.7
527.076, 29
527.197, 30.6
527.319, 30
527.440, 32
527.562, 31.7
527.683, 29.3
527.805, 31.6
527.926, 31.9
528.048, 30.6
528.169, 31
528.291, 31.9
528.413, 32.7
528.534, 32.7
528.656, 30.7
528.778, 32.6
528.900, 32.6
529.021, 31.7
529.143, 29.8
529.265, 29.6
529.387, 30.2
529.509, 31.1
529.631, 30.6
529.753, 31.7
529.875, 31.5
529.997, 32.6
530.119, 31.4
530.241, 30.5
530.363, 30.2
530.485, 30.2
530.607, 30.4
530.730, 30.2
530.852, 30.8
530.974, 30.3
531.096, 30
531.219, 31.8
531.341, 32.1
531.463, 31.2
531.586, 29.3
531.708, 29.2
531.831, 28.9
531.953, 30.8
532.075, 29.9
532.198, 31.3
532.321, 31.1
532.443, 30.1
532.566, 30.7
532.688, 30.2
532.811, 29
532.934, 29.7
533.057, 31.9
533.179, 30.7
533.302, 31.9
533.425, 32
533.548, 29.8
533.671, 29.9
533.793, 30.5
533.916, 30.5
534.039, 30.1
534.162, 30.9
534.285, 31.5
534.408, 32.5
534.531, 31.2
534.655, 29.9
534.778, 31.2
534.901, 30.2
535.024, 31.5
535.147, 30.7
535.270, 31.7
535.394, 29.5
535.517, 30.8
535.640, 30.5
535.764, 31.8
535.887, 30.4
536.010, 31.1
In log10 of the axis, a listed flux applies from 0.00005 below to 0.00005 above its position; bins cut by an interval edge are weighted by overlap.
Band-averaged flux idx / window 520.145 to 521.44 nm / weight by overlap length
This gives 31.4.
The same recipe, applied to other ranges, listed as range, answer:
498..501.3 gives 32.5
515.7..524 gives 31.2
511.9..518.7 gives 31.8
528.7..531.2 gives 30.9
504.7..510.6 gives 32.5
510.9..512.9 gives 32.2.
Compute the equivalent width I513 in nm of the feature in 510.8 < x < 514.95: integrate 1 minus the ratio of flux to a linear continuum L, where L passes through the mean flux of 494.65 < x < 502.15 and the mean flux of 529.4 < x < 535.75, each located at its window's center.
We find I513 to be -0.05 nm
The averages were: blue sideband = 32.6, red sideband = 30.7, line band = 32.2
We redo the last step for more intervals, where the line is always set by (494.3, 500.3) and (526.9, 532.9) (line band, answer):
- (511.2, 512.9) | -0.02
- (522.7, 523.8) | -0.01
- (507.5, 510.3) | -0.04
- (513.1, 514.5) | -0.02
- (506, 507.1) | -0.01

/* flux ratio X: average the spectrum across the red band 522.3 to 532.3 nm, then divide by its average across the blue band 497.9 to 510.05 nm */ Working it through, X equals 1.0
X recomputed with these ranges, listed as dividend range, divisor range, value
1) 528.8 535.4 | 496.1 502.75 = 0.94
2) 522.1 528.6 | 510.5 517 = 0.97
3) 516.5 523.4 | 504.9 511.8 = 0.96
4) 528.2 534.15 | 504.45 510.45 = 0.95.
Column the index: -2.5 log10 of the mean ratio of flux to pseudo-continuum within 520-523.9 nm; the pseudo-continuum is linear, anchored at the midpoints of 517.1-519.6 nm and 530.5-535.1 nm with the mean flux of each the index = -0.017 mag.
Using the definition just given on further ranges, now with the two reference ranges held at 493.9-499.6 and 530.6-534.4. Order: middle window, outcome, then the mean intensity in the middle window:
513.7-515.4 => -0.03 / 32.4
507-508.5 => -0.01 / 32.5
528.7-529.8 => -0.01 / 31.1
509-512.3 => -0.01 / 32.3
